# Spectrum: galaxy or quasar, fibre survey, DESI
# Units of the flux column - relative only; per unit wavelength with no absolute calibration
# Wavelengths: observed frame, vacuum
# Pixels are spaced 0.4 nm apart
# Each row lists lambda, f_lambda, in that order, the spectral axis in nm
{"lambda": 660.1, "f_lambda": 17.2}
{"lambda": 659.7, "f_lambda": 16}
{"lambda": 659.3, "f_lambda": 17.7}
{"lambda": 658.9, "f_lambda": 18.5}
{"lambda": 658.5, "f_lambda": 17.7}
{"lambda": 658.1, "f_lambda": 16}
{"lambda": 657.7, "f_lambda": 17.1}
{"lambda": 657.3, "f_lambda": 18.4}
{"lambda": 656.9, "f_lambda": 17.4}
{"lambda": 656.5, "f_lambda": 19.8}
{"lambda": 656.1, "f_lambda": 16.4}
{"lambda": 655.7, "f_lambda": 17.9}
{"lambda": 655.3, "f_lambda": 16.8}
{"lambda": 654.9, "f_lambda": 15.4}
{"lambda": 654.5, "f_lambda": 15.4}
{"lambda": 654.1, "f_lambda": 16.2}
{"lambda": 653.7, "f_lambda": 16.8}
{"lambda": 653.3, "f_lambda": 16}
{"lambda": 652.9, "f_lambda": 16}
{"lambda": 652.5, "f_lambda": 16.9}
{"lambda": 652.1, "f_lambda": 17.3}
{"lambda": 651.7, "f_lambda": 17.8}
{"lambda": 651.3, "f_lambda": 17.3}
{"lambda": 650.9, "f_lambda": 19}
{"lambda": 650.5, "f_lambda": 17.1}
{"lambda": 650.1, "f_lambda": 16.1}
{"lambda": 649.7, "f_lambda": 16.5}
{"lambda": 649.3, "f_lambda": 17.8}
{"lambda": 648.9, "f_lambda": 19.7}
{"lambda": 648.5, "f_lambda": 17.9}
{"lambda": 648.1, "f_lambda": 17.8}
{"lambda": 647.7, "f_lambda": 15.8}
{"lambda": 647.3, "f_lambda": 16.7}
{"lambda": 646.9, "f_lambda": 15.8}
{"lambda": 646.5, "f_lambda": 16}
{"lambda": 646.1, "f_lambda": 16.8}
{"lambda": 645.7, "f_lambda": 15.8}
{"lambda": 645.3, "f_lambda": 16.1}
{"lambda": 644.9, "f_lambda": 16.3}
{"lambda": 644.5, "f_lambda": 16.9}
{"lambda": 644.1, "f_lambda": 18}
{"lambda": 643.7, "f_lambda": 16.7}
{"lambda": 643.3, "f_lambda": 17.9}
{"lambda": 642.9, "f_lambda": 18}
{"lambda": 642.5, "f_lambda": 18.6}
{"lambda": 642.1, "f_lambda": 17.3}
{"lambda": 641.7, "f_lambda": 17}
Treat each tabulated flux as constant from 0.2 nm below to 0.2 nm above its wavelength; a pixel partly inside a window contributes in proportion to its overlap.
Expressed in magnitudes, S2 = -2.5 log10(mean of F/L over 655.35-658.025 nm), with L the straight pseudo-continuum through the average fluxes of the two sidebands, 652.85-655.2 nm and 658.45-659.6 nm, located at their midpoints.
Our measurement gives -0.05 mag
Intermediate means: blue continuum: 16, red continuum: 17.8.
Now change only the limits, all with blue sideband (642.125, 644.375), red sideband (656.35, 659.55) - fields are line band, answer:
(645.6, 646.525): 0.095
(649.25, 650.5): 0.065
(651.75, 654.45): 0.078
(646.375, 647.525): 0.102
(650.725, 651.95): -0.013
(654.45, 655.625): 0.104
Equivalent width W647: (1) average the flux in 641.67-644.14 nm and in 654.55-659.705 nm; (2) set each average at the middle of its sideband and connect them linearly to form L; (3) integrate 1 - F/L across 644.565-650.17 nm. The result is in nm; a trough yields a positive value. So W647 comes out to 0.24 nm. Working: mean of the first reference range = 17.7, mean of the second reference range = 17.3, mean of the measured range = 16.8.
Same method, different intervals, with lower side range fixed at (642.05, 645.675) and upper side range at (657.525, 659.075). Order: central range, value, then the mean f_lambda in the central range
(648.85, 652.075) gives -0.052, 17.5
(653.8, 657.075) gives 0.074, 16.9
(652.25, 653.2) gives 0.046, 16.4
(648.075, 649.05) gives -0.071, 18.5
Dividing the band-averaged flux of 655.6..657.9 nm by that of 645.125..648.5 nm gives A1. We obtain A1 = 1.08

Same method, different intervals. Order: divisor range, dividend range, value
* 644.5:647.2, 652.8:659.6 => 1.05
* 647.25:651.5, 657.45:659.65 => 0.99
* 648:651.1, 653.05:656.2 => 0.92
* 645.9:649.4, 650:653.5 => 1.00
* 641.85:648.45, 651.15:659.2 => 1.01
